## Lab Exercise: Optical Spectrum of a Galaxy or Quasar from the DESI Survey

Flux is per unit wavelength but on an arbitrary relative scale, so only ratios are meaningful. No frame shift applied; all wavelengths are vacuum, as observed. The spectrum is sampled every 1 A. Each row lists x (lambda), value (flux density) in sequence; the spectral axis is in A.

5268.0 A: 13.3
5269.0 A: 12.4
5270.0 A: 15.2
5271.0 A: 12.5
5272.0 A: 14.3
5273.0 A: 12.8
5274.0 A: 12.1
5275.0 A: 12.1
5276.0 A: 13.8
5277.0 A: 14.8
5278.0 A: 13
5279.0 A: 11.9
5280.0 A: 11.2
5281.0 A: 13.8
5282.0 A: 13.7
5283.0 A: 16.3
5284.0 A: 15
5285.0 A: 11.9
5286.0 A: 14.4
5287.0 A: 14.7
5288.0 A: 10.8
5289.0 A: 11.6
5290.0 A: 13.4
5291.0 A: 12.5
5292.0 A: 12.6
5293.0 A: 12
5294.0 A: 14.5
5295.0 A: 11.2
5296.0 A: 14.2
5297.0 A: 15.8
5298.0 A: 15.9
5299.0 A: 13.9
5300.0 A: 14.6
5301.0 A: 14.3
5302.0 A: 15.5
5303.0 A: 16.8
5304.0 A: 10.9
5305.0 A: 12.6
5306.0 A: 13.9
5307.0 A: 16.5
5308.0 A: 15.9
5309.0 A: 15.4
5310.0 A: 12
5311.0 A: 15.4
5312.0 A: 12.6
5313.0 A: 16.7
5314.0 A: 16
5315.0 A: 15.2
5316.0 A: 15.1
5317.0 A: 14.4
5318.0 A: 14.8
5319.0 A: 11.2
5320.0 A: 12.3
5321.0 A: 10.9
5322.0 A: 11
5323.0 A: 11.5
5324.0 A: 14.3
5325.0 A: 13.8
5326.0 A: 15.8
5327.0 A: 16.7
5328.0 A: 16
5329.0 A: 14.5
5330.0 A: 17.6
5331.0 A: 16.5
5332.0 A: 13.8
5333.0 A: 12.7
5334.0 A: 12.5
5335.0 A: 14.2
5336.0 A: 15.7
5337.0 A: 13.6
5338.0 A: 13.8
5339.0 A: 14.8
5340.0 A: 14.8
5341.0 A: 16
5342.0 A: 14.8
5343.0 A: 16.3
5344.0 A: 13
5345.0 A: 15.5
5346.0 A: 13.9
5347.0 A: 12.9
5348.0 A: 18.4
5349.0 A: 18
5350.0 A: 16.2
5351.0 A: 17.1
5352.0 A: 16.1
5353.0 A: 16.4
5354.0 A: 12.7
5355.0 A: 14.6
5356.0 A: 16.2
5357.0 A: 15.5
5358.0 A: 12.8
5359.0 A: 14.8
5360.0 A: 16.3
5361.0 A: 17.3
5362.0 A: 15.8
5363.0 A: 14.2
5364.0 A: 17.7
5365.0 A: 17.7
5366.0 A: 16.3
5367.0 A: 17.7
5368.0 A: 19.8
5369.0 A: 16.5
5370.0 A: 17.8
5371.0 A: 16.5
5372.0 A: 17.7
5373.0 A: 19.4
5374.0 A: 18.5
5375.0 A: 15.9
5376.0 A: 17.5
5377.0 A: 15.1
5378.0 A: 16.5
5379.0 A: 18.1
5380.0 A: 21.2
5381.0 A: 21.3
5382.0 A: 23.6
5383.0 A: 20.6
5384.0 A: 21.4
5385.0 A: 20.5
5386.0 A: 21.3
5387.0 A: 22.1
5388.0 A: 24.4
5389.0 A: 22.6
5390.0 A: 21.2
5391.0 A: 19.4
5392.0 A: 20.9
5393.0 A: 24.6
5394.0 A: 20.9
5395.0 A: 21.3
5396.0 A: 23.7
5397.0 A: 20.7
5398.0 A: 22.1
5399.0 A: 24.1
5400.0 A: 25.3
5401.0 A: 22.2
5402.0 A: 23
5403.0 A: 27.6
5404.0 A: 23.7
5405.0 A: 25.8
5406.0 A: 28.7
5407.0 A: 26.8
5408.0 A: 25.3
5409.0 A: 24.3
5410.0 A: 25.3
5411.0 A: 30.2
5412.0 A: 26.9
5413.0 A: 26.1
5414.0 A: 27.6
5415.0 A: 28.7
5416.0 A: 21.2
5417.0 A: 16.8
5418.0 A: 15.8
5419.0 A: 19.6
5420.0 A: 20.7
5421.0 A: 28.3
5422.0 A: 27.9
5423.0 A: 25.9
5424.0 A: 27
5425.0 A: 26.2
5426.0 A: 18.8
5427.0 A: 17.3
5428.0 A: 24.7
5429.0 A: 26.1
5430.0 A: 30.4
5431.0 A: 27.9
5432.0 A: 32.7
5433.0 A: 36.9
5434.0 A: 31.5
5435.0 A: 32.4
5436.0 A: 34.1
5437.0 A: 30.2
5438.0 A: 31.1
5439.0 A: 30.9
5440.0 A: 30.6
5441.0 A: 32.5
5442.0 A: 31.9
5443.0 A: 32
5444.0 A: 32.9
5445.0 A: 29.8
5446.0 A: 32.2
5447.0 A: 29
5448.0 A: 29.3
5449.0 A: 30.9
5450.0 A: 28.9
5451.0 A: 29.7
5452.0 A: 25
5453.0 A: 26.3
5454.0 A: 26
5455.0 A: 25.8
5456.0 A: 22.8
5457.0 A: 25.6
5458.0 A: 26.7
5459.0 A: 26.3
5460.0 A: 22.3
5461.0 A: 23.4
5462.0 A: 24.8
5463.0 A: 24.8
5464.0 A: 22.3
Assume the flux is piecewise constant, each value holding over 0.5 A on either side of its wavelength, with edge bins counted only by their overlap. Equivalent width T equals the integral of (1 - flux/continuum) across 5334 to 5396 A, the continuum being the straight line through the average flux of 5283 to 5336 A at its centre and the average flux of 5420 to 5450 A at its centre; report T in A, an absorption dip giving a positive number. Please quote 9.9 A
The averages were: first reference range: 14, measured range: 17.5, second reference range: 29.2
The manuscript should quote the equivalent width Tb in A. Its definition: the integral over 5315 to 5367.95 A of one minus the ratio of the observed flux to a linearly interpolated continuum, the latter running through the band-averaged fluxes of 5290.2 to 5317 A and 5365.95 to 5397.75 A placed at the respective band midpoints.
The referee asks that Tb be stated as 6.34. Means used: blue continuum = 14.3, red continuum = 19.9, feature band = 15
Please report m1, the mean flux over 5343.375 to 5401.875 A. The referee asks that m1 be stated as 18.5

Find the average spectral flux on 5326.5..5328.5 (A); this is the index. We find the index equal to 16.4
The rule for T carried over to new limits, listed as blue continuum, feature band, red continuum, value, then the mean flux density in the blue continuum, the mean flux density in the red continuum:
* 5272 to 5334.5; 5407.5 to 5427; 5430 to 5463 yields 1.3 A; 13.9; 29.1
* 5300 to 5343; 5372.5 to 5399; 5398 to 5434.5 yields 1.5 A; 14.4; 25.4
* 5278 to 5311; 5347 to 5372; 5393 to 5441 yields 4.8 A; 13.8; 25.9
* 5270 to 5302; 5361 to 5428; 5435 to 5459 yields 7.1 A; 13.5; 29.3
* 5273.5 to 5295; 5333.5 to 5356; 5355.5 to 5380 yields 1.0 A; 13.1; 16.8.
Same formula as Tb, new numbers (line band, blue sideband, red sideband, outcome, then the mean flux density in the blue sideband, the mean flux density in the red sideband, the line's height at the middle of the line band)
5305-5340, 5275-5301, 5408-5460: 5.0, 13.5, 27.3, 16.8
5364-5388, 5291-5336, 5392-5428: 1.9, 14.2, 24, 20.5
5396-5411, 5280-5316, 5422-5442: 0.5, 14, 28.9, 25.7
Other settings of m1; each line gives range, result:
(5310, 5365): 14.8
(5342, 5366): 15.6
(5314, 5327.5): 13.7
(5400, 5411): 25.5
